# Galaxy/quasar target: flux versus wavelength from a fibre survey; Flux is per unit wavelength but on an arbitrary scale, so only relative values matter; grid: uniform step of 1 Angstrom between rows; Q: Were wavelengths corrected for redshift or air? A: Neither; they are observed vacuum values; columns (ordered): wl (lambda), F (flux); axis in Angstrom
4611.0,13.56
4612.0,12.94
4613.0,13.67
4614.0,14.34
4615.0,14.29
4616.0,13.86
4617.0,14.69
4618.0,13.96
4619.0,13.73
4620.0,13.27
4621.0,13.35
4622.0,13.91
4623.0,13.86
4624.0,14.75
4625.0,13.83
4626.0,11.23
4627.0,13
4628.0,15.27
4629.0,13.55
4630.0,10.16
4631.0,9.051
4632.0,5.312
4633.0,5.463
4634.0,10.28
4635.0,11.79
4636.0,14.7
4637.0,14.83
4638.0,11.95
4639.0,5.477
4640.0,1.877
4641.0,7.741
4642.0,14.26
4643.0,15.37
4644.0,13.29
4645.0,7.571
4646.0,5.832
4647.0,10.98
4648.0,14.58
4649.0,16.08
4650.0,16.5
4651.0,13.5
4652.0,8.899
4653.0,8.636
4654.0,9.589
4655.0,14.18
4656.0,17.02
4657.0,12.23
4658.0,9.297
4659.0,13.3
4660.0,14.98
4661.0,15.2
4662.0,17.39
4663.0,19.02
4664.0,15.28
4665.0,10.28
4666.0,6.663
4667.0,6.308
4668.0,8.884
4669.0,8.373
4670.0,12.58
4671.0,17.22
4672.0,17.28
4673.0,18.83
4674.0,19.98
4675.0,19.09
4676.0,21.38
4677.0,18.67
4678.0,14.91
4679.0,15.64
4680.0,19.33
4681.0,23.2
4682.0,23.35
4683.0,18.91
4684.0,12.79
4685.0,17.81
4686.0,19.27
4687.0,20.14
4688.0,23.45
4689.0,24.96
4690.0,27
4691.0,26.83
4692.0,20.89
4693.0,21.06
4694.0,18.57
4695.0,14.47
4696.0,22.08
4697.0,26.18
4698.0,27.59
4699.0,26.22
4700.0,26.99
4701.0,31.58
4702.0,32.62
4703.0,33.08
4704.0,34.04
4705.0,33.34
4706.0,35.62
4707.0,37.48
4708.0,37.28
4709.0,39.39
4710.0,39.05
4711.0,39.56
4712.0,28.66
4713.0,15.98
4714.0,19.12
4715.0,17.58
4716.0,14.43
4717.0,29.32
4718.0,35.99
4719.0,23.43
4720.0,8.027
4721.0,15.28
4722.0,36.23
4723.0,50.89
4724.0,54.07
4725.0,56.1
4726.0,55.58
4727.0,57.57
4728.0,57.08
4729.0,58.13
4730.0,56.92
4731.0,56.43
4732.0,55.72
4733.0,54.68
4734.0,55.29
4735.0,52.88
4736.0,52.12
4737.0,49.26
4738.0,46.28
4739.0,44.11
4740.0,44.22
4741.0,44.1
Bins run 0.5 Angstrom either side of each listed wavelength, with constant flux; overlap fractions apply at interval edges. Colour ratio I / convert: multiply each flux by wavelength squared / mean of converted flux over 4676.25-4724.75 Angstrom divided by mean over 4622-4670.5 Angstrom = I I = 2.3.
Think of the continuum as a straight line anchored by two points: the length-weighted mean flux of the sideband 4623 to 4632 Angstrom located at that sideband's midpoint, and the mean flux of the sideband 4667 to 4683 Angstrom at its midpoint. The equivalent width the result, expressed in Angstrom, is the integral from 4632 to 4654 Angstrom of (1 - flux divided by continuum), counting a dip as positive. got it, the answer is 4.85 Angstrom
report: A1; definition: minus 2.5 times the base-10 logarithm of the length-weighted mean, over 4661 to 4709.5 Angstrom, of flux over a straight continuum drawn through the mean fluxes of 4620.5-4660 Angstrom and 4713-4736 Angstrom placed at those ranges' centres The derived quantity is 0.29 mag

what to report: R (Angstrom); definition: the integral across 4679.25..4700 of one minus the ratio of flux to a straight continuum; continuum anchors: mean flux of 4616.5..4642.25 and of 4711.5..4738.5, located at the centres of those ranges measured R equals 5.8 Angstrom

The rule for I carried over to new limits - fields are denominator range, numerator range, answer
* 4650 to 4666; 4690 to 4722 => 2.09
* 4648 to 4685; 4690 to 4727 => 2.08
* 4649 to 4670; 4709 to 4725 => 2.46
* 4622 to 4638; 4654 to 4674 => 1.15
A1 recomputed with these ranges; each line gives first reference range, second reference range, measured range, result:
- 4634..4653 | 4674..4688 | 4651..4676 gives 0.15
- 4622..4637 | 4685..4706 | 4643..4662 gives 0.30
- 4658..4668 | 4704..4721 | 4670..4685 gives -0.07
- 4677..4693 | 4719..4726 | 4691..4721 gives 0.09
